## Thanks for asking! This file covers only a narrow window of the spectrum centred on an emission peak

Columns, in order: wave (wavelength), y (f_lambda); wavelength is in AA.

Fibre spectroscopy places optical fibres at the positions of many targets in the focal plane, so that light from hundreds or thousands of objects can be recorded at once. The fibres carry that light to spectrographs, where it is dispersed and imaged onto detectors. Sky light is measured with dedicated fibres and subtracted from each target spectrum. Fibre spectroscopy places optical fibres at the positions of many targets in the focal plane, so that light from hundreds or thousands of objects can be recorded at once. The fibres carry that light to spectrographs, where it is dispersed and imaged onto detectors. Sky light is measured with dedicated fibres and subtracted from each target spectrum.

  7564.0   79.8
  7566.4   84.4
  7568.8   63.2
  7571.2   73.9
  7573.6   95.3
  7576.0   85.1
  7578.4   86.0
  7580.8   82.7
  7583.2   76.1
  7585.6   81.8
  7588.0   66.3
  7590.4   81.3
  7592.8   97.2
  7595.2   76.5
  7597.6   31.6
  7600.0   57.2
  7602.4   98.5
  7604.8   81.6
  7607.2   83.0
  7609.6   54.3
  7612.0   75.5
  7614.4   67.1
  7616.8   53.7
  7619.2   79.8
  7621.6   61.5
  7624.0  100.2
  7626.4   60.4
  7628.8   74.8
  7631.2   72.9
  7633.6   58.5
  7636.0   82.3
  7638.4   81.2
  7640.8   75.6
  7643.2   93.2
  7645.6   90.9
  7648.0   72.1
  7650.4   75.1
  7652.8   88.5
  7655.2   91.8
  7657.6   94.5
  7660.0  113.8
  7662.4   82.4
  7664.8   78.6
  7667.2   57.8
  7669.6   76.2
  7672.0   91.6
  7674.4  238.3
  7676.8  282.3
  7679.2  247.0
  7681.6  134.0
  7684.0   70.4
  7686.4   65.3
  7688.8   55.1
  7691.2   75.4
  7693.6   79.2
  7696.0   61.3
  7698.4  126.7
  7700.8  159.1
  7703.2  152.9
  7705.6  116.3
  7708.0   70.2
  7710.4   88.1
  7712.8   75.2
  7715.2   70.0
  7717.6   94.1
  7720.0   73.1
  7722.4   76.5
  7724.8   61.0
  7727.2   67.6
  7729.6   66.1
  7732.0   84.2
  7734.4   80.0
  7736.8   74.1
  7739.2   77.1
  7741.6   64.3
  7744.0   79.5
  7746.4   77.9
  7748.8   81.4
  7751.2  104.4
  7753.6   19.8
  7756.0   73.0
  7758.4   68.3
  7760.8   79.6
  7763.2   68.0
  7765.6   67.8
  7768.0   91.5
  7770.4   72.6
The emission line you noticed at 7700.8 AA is [N II]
